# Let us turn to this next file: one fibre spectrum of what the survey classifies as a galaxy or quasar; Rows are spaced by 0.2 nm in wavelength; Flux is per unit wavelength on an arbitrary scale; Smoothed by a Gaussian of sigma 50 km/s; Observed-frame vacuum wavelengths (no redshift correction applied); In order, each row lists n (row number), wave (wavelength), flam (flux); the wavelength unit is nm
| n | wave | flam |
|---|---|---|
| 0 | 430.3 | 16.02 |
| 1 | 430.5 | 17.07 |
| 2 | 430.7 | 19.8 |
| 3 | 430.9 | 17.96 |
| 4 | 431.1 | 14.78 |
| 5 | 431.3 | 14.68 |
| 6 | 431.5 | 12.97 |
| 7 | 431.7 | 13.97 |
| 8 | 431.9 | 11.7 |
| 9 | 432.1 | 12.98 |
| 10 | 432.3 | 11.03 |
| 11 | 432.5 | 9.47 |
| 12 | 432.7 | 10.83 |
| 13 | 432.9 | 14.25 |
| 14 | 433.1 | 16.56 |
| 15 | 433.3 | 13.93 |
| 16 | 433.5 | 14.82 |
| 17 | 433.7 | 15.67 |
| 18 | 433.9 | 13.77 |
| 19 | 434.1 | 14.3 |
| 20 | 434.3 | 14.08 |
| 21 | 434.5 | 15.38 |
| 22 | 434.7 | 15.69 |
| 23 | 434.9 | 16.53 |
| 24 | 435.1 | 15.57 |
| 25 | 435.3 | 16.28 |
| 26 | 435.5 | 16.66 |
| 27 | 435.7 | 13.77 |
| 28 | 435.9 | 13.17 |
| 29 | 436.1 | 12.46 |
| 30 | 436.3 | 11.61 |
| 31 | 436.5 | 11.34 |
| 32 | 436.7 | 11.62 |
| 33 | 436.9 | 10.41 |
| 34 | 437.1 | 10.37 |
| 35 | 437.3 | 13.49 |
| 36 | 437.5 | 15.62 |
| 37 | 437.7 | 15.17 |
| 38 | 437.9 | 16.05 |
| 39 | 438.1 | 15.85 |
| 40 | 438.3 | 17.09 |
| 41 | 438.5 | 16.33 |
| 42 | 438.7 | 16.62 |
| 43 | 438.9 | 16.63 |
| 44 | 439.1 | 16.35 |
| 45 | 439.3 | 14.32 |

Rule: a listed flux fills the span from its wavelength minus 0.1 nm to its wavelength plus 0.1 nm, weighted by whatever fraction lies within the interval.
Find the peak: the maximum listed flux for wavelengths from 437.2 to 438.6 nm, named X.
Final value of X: 17.09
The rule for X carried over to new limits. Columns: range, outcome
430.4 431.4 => 19.8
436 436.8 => 12.46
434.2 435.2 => 16.53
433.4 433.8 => 15.67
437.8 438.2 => 16.05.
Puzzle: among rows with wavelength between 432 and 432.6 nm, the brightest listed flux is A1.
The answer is 12.98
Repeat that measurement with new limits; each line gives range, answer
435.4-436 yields 16.66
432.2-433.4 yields 16.56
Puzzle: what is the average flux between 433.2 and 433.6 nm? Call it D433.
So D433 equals 14.4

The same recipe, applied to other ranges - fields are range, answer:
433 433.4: 15.2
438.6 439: 16.6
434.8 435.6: 16.3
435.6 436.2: 13.1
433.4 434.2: 14.6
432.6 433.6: 14.1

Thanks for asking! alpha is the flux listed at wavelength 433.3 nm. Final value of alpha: 13.93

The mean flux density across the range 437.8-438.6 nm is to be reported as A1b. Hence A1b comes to 16.3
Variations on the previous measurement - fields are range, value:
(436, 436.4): 12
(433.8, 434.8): 14.6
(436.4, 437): 11.1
